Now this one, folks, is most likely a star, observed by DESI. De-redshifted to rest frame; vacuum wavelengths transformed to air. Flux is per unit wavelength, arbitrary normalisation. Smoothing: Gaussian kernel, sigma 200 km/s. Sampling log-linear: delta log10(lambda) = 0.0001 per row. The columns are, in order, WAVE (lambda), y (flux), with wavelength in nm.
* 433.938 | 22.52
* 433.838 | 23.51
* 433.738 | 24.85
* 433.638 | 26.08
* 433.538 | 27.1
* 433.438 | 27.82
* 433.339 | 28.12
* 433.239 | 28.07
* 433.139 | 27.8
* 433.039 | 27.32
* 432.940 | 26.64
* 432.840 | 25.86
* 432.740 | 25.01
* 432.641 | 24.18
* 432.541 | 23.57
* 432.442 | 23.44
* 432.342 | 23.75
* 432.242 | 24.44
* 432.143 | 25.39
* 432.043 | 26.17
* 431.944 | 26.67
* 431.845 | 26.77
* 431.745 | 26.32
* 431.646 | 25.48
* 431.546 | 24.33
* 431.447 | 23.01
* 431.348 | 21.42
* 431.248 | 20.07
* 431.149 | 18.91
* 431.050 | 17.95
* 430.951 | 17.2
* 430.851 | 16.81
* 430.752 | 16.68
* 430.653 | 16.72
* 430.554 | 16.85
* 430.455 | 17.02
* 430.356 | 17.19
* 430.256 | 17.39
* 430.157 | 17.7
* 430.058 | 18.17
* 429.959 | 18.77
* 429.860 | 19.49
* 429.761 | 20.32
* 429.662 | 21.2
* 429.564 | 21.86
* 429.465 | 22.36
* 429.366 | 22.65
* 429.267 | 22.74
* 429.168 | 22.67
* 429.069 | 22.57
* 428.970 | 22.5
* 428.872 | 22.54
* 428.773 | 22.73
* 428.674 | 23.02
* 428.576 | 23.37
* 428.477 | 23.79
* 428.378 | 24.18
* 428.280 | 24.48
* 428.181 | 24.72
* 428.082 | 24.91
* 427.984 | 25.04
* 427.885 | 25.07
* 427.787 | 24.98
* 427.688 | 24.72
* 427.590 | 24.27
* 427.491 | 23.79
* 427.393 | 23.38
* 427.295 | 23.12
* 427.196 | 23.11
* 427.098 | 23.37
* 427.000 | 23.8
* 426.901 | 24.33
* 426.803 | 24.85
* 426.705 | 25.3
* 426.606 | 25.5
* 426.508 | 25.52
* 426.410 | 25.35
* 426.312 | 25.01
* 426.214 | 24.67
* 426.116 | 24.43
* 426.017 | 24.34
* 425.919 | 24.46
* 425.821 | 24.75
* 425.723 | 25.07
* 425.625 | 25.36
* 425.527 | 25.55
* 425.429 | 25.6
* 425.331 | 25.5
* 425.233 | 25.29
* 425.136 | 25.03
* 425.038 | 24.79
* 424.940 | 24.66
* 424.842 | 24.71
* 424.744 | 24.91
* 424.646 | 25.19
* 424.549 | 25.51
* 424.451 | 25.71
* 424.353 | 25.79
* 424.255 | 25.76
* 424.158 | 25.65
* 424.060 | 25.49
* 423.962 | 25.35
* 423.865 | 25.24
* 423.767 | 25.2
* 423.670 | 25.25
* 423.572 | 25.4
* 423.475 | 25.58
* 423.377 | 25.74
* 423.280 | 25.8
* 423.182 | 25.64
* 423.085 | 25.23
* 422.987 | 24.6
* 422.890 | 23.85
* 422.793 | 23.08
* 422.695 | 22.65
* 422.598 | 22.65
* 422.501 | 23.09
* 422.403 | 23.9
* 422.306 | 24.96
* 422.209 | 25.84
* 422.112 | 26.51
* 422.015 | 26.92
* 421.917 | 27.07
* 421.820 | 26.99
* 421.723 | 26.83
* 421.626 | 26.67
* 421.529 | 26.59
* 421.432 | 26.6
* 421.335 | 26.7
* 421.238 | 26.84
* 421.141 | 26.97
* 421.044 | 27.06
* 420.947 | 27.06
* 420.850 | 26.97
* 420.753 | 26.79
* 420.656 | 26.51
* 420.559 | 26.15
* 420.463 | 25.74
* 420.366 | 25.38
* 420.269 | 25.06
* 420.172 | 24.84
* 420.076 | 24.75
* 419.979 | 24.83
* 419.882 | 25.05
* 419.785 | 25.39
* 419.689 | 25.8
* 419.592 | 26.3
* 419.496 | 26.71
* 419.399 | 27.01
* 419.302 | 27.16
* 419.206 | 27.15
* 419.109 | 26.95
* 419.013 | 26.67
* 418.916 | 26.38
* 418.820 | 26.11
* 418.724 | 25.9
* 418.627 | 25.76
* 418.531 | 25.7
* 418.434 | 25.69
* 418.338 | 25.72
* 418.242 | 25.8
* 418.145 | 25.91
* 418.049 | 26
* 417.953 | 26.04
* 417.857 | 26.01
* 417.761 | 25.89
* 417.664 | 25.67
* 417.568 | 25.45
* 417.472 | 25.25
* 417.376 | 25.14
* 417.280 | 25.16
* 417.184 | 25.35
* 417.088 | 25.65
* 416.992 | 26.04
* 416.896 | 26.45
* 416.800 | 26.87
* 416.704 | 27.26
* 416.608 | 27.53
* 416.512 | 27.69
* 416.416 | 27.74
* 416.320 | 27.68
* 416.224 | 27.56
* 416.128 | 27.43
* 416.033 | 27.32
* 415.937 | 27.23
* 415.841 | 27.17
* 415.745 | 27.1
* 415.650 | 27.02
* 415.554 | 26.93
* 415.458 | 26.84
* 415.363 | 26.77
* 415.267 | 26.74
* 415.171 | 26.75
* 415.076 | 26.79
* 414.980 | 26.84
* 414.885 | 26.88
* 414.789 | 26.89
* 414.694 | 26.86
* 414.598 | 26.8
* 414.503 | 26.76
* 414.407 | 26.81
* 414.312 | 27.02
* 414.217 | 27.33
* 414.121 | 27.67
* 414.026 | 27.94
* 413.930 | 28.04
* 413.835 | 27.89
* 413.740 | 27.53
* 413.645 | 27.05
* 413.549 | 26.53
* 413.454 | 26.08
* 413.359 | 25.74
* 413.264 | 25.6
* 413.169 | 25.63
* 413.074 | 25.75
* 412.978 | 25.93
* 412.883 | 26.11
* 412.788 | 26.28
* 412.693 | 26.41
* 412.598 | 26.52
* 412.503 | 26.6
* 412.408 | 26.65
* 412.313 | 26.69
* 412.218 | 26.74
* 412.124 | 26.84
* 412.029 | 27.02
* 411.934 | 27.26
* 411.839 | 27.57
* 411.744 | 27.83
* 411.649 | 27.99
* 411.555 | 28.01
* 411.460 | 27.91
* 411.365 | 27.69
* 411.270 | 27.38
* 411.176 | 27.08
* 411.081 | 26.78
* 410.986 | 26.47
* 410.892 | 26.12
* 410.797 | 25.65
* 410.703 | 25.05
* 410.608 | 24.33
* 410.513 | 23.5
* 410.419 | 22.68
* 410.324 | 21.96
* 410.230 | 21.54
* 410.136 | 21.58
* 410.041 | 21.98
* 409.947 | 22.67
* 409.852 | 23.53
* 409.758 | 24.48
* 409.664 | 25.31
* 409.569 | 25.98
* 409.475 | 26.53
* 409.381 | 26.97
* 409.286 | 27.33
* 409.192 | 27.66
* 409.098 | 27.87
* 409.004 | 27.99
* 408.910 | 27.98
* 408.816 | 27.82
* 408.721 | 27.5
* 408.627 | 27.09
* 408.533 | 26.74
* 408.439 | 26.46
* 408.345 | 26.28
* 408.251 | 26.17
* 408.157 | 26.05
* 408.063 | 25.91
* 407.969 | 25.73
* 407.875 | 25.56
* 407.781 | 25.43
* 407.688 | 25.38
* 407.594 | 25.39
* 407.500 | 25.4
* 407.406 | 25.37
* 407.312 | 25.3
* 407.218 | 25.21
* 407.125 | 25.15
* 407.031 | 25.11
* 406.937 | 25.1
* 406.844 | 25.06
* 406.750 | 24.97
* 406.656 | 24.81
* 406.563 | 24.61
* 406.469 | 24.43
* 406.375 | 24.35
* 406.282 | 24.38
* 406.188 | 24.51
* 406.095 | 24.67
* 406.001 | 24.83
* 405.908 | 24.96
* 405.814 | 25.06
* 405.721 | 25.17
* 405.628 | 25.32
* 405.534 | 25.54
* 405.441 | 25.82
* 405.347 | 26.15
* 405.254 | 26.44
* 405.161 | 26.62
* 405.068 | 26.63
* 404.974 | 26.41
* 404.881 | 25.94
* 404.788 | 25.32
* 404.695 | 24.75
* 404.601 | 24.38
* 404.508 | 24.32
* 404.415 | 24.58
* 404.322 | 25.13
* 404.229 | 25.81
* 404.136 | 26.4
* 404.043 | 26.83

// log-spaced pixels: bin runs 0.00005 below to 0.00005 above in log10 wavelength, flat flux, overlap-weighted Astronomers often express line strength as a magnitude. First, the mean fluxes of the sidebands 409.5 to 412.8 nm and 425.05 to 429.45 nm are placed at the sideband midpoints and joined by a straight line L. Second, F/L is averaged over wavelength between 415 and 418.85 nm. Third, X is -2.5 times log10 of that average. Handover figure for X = -0.05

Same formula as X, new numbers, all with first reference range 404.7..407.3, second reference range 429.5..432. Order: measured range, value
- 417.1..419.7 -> -0.15 mag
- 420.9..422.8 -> -0.17 mag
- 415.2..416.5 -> -0.17 mag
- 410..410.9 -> 0.05 mag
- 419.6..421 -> -0.15 mag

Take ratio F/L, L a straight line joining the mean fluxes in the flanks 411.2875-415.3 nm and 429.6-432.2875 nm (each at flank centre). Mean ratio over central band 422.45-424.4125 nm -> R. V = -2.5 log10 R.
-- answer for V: -0.07 mag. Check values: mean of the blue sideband 26.9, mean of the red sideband 20.7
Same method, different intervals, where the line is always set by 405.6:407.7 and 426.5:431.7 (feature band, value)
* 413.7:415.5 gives -0.14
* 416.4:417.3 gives -0.13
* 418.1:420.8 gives -0.12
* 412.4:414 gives -0.10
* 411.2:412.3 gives -0.13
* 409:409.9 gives -0.07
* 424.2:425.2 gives -0.12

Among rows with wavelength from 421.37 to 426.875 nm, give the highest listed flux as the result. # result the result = 27.07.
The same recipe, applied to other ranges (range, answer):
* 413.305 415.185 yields 28.04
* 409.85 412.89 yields 28.01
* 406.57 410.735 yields 27.99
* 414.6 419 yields 27.74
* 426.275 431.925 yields 26.77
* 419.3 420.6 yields 27.16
